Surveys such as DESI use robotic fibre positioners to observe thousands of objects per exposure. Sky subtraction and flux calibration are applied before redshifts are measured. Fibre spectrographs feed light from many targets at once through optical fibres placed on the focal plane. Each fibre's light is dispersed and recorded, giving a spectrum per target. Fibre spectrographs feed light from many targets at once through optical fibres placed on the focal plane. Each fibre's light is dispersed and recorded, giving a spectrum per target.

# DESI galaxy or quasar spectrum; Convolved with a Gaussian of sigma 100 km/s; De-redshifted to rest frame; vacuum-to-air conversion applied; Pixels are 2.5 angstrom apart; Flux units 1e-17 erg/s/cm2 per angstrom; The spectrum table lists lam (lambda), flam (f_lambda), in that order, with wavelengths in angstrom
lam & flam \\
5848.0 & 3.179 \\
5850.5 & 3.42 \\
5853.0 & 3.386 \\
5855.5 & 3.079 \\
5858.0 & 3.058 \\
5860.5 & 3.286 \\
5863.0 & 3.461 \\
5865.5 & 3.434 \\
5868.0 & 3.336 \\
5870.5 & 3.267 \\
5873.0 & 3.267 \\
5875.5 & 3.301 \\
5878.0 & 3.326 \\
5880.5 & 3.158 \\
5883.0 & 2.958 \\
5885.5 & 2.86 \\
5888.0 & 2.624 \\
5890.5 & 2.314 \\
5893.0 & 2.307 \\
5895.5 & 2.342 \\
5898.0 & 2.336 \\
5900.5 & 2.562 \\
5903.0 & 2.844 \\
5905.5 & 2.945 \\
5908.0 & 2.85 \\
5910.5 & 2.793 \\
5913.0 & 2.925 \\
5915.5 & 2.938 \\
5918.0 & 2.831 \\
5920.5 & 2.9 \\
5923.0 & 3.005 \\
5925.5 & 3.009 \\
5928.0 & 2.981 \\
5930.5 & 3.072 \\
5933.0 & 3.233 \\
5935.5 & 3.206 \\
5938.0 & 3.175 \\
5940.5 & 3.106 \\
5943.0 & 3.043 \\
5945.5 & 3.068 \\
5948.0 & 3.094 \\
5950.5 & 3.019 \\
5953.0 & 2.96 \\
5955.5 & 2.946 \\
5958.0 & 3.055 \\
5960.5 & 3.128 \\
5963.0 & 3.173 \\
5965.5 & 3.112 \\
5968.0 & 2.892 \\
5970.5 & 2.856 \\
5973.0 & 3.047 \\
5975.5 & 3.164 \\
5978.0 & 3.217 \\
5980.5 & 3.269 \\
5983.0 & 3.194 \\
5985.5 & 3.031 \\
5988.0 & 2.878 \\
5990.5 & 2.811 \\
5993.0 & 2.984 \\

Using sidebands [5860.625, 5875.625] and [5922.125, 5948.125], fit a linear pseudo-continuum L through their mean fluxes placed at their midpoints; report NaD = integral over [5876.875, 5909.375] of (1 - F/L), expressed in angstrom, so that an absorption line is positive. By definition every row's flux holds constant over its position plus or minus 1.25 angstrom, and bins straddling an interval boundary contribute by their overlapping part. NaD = 5.3 angstrom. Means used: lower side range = 3.34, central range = 2.72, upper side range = 3.09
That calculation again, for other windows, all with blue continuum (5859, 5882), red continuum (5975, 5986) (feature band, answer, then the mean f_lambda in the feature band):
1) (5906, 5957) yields 3.67 angstrom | 3.01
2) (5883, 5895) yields 2.66 angstrom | 2.56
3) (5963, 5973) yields 0.65 angstrom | 2.99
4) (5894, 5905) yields 2.45 angstrom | 2.55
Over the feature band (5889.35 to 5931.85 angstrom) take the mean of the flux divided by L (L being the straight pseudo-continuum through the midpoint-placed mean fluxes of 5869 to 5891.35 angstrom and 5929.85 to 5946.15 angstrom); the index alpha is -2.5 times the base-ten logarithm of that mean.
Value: 0.12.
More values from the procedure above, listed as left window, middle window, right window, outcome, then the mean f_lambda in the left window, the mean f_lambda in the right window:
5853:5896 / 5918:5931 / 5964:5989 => 0.030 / 3.04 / 3.07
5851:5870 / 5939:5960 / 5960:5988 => 0.032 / 3.3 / 3.09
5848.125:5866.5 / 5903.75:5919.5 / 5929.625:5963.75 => 0.104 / 3.29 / 3.09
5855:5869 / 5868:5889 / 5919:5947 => 0.042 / 3.29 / 3.07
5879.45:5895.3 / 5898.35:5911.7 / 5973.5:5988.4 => -0.002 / 2.67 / 3.14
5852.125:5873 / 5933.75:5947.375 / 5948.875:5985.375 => 0.001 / 3.29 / 3.07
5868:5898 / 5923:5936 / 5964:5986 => -0.035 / 2.88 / 3.09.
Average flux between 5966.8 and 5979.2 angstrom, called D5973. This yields 3.04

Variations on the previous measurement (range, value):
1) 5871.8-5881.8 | 3.26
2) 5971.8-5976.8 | 3.11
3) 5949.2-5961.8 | 3.02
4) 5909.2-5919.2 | 2.87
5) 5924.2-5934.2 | 3.07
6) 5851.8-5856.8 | 3.23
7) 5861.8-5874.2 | 3.35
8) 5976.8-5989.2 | 3.12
